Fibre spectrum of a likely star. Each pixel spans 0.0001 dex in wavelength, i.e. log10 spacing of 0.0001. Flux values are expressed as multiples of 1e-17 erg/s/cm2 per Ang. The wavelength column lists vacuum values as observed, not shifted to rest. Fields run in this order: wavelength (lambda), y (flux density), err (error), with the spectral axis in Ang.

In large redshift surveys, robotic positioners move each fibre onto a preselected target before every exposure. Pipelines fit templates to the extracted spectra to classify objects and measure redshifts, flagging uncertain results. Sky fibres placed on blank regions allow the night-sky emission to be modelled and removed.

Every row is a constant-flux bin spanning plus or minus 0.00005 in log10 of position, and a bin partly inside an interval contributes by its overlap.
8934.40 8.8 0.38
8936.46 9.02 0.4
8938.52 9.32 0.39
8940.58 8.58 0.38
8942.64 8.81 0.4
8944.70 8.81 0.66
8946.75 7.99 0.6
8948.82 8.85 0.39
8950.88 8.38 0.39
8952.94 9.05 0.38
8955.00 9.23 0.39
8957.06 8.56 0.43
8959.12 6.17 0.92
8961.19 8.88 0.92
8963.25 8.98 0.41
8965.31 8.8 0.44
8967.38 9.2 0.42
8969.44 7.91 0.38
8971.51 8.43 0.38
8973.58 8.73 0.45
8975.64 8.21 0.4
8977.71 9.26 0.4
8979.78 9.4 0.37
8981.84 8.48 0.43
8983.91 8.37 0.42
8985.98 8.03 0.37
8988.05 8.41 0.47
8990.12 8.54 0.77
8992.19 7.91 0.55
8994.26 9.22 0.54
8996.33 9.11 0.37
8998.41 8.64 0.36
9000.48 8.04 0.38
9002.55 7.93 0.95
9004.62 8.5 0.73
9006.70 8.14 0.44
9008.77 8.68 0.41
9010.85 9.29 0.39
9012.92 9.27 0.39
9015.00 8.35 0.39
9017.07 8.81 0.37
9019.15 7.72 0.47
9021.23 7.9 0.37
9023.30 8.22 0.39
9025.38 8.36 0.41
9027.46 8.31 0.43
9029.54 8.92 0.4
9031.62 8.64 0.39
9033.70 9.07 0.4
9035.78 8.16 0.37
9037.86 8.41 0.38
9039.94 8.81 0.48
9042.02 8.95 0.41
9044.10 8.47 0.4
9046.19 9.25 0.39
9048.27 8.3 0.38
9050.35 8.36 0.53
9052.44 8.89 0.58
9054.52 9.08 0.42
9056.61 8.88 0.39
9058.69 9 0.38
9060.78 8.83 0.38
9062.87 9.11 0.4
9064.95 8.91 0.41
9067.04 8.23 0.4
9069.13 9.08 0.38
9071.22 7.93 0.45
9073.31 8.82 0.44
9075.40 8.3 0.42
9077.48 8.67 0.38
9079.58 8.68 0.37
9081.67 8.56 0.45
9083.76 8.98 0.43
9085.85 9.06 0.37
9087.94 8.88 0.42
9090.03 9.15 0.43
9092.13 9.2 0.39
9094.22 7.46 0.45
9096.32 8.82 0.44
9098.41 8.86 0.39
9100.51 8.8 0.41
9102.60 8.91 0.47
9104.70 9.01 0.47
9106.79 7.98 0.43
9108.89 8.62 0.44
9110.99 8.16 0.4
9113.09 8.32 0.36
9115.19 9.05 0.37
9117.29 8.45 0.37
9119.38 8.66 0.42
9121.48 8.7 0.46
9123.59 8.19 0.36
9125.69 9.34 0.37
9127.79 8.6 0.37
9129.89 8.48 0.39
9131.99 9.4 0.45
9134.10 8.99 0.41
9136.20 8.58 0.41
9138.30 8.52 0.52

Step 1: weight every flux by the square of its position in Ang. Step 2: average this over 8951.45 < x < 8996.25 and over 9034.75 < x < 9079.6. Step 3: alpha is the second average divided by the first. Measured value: 1.0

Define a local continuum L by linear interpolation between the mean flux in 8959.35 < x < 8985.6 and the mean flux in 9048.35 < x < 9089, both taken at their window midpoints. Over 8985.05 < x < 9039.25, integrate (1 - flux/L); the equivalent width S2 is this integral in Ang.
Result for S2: 1.2 Ang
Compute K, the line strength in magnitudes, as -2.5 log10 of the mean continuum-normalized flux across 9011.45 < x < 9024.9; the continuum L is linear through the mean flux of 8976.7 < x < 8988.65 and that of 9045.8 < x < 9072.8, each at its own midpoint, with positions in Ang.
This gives 0.04 mag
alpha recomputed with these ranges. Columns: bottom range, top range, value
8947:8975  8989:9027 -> 1.00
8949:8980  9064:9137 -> 1.04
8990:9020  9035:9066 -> 1.04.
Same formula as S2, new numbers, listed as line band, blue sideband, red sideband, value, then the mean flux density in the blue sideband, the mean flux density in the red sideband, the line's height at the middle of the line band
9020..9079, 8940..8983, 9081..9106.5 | 0.6 Ang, 8.61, 8.79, 8.73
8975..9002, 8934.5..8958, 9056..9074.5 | 0.6 Ang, 8.78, 8.75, 8.77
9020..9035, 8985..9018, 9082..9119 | 0.2 Ang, 8.55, 8.69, 8.59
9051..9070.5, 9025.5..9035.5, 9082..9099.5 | -0.3 Ang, 8.65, 8.79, 8.72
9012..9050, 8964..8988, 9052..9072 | 0.8 Ang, 8.62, 8.8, 8.73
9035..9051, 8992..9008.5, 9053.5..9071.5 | 0.2 Ang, 8.47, 8.82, 8.71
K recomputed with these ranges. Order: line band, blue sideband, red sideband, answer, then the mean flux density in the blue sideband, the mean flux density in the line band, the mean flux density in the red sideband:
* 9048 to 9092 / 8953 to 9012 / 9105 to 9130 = -0.03 mag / 8.55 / 8.76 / 8.56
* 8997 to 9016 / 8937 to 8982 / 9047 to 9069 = 0.02 mag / 8.65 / 8.55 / 8.78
